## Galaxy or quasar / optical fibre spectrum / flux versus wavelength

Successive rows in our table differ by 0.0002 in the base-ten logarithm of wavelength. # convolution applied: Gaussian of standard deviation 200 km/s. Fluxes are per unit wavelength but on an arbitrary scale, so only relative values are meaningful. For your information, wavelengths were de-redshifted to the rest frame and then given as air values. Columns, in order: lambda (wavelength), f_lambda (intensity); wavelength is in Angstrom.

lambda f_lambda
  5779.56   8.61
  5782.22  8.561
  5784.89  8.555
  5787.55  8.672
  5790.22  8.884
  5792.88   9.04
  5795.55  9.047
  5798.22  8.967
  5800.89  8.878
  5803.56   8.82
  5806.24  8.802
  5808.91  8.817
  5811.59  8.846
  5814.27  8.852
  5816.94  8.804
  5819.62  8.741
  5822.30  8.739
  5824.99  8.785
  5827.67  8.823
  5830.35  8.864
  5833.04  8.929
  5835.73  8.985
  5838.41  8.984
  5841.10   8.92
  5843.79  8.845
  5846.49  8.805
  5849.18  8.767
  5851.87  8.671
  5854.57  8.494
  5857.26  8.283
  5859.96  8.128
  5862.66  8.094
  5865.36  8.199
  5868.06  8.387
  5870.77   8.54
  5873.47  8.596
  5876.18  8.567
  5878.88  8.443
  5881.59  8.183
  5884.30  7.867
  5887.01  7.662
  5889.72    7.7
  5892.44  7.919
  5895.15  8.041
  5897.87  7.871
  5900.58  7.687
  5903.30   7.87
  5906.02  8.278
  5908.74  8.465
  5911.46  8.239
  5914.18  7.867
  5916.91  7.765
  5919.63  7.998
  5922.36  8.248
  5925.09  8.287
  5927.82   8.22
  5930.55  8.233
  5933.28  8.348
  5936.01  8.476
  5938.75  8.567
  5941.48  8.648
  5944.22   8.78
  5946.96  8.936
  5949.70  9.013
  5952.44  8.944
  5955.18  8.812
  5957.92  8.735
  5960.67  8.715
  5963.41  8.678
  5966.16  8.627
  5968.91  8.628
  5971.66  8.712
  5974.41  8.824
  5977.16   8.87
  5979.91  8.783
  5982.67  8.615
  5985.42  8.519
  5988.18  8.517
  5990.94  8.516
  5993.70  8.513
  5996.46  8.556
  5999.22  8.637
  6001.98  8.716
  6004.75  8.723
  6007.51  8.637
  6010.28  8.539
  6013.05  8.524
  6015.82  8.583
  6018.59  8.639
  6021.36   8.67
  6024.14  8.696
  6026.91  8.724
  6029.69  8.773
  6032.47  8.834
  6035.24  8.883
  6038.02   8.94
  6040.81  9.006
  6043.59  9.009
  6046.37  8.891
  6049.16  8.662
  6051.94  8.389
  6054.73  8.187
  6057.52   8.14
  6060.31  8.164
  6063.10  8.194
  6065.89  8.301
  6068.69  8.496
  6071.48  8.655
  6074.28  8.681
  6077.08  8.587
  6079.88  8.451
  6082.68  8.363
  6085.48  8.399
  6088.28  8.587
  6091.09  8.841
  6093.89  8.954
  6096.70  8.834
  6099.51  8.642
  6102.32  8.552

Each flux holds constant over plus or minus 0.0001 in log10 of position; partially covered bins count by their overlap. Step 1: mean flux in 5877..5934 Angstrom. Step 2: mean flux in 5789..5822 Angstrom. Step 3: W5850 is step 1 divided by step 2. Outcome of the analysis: 0.91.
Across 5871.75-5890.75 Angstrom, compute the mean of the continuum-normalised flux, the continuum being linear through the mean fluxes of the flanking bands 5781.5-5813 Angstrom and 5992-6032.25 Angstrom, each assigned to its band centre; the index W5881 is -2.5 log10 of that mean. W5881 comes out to 0.076 mag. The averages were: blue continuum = 8.83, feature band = 8.16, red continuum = 8.64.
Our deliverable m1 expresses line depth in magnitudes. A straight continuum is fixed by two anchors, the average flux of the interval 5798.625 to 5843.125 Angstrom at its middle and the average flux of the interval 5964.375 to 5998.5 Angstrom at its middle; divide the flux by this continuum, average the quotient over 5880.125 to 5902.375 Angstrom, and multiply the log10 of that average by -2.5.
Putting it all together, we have 0.12 mag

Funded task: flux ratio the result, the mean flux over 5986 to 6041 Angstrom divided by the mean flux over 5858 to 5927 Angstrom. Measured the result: 1.07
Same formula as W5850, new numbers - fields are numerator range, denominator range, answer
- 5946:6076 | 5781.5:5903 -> 1.01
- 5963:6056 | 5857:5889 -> 1.05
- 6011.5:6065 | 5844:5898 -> 1.04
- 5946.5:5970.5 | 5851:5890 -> 1.06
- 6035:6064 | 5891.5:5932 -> 1.06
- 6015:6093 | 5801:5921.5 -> 1.02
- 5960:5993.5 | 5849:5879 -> 1.03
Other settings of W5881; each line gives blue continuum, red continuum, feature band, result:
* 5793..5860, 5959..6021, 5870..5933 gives 0.08 mag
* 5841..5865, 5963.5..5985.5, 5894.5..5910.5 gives 0.07 mag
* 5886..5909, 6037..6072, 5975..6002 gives -0.05 mag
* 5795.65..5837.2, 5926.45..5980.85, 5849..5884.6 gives 0.05 mag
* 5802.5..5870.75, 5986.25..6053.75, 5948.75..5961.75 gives -0.02 mag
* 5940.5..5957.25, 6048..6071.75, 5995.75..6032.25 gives -0.01 mag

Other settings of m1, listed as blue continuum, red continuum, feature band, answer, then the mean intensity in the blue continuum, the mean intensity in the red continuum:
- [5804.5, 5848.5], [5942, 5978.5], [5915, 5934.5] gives 0.084 mag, 8.84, 8.79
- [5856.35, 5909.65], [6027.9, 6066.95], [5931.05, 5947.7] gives -0.038 mag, 8.13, 8.6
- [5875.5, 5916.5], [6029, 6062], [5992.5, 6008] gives -0.022 mag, 8.03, 8.65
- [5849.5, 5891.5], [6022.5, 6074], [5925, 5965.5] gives -0.029 mag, 8.26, 8.61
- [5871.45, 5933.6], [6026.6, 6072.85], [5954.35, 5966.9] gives -0.053 mag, 8.1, 8.6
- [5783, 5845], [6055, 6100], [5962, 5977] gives -0.008 mag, 8.85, 8.51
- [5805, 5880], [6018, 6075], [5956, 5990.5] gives -0.006 mag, 8.67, 8.61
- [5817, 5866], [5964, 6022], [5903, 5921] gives 0.075 mag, 8.68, 8.64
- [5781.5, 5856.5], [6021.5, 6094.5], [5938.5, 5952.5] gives -0.015 mag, 8.82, 8.6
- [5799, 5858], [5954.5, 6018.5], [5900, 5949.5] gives 0.052 mag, 8.8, 8.65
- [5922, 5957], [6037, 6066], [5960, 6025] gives -0.010 mag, 8.59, 8.54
